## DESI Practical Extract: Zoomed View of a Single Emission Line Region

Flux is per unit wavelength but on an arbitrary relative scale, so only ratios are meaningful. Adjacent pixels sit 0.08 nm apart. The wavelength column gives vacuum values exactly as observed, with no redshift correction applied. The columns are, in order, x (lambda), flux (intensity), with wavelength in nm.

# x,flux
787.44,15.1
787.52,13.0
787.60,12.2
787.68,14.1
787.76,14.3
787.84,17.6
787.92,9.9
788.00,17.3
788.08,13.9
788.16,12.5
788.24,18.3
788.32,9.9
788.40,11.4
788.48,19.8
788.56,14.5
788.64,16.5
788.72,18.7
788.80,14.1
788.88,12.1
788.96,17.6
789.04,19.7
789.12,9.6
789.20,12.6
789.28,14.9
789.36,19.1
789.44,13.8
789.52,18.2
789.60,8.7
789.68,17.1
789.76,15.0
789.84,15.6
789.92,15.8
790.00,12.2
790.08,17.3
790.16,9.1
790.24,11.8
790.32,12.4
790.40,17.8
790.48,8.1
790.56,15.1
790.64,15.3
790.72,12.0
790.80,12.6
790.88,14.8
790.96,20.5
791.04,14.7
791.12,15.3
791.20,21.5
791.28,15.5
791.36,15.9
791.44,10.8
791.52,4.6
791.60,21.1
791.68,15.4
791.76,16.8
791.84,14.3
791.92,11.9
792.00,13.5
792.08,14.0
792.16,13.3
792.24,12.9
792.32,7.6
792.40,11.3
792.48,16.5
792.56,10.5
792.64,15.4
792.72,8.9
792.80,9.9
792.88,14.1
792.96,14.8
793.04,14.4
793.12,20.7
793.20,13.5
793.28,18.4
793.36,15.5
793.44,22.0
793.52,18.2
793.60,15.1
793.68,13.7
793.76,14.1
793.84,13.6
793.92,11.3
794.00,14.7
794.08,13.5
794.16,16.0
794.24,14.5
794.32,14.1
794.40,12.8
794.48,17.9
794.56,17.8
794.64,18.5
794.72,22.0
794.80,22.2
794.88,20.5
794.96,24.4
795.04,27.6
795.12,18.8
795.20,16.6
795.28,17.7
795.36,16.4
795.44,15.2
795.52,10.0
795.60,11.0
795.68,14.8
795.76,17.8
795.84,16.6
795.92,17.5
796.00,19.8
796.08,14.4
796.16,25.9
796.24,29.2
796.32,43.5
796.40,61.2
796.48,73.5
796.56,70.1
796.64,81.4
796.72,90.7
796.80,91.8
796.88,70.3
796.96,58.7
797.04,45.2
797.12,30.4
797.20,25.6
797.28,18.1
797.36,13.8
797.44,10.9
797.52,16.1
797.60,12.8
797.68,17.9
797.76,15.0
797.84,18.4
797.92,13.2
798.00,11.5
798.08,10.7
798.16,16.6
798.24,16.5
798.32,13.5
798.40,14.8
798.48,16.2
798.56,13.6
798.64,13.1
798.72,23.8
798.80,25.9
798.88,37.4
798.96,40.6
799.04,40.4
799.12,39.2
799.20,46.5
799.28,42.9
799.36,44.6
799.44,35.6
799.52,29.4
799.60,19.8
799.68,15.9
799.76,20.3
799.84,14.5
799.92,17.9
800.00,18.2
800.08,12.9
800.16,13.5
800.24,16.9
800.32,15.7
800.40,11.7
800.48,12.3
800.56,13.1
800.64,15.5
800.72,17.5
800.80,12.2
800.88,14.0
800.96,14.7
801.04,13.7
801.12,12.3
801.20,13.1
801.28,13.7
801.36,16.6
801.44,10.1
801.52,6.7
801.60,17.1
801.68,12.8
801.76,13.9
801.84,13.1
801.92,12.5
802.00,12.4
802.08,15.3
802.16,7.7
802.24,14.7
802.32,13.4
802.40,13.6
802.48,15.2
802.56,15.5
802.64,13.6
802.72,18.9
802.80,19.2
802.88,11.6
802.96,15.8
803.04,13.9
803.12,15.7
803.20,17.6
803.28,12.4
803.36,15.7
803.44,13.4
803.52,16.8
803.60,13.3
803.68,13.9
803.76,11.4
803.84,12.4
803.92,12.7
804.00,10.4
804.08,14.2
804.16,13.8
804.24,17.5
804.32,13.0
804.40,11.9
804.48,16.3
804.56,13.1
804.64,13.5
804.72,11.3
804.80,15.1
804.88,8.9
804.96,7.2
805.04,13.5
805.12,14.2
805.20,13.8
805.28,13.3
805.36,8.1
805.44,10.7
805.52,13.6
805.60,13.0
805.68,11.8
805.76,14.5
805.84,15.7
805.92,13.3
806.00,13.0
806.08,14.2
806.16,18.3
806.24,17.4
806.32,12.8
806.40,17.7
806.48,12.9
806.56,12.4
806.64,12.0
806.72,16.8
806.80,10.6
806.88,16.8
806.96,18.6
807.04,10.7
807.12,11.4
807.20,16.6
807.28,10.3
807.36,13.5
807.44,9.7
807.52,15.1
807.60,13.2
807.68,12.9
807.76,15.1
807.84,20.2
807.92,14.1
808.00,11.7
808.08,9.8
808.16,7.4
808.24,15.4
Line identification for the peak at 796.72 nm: H-alpha 6563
